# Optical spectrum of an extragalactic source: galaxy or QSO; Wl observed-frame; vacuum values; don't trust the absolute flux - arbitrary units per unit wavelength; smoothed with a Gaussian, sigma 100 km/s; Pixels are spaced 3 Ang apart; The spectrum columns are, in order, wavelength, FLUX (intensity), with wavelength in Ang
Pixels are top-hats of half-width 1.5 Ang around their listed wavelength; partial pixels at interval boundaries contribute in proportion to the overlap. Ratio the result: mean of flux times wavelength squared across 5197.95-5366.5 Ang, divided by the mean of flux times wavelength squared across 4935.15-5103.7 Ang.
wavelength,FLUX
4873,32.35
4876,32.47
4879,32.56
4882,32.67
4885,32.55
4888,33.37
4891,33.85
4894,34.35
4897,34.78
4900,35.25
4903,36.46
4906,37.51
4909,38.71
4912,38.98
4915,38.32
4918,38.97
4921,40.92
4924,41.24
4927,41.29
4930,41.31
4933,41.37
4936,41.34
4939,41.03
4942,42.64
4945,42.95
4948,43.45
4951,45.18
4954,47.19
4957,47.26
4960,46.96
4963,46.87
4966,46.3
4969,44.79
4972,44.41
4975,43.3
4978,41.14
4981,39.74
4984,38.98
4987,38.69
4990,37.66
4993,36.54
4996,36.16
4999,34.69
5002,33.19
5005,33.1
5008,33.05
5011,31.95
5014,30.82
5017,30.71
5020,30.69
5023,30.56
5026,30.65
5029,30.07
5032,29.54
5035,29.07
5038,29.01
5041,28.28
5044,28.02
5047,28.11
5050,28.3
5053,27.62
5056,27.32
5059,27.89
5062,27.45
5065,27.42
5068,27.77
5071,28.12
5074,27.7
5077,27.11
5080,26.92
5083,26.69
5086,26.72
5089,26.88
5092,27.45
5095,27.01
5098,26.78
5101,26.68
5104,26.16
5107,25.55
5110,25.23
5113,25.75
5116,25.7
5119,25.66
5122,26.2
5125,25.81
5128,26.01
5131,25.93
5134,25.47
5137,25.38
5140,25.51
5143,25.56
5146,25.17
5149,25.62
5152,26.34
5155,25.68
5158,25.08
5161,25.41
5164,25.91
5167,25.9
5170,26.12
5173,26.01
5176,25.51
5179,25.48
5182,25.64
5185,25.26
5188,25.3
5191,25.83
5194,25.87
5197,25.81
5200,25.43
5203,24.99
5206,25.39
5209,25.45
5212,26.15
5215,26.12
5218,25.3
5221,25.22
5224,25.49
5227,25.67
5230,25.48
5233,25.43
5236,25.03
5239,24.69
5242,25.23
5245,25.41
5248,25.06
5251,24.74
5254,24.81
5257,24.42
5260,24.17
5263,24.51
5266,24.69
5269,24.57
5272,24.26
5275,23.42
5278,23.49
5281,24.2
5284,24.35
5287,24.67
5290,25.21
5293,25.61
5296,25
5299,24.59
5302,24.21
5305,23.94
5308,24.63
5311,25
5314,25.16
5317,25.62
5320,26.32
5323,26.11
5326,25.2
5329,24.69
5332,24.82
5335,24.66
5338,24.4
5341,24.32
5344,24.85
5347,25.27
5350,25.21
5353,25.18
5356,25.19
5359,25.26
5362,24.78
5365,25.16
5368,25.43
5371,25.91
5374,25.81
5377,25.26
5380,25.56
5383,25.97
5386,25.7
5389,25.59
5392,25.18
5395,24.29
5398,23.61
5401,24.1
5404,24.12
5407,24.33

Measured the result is 0.82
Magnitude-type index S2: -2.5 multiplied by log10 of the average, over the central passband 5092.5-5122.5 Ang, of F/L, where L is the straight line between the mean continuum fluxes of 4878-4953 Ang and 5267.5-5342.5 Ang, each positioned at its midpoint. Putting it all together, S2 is 0.21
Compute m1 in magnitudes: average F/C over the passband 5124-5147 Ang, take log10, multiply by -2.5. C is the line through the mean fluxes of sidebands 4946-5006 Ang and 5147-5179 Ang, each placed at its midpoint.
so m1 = 0.10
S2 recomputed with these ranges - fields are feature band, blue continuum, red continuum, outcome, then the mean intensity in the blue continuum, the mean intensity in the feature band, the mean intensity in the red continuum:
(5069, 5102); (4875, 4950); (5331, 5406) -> 0.22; 38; 27.1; 25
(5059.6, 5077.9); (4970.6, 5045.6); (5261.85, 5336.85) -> 0.16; 34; 27.6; 24.8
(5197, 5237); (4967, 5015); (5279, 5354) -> 0.13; 37.5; 25.5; 24.9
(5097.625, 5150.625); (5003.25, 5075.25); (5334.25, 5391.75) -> 0.10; 29.3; 25.8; 25.2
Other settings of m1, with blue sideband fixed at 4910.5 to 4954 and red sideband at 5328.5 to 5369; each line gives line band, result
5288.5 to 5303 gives 0.088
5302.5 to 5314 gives 0.084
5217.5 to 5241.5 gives 0.175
